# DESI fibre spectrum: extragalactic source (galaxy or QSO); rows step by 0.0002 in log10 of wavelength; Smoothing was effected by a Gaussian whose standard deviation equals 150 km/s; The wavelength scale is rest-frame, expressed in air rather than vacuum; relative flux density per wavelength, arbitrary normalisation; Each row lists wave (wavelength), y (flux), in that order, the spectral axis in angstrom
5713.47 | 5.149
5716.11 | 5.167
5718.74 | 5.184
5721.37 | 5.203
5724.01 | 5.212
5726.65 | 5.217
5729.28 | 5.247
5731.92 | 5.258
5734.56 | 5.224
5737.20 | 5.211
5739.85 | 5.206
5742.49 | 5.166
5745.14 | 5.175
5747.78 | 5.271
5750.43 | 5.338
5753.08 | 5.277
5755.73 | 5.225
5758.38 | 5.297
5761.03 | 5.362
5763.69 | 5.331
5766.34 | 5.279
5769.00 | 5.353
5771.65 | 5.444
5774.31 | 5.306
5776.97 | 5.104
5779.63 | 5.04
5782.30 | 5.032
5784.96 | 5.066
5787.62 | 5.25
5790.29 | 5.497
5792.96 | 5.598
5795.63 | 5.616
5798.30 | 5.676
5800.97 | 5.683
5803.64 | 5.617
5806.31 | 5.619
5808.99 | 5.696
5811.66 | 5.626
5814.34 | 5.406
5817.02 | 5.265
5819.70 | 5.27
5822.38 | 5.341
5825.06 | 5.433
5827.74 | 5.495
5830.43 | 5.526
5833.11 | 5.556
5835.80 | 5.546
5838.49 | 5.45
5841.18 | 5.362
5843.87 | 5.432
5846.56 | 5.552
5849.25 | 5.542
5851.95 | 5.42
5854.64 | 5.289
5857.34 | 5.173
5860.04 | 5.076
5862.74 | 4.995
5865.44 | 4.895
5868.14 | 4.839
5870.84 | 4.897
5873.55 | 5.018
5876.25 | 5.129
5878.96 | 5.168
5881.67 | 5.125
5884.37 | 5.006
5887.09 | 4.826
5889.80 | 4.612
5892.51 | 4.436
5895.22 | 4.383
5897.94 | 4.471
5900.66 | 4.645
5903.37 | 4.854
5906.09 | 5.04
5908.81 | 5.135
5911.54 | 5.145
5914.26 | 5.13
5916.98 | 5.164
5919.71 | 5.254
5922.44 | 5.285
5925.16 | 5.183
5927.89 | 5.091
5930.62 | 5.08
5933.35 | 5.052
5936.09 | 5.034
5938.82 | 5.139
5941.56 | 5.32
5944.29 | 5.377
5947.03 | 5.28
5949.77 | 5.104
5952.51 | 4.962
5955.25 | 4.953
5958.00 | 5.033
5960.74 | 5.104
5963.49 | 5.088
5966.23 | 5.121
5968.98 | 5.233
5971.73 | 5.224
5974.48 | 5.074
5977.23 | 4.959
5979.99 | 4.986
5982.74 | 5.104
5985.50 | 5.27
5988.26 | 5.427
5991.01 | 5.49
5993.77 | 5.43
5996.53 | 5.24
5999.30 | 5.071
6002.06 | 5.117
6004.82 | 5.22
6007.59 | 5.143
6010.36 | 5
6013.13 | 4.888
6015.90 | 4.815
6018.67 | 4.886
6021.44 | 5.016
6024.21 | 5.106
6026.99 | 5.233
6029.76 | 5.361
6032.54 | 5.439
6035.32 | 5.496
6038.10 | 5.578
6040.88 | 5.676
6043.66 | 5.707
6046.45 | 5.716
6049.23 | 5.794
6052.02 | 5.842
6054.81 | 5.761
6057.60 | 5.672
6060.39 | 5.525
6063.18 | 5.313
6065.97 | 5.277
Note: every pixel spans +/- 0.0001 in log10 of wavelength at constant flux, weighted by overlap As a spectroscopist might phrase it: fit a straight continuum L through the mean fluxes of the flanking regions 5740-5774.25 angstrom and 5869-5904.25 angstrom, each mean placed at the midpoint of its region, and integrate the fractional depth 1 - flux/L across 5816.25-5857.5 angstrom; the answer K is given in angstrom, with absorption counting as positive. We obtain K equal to -3.5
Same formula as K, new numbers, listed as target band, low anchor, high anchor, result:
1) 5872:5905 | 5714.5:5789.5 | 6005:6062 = 3.08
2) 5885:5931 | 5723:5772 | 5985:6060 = 3.39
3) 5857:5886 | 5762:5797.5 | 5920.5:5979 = 1.05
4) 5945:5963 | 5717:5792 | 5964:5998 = 0.45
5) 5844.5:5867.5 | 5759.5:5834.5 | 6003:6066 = 0.70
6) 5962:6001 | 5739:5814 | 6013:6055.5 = 1.47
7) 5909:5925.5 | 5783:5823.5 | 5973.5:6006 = 0.37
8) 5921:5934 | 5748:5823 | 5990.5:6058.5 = 0.52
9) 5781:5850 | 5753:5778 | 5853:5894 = -4.30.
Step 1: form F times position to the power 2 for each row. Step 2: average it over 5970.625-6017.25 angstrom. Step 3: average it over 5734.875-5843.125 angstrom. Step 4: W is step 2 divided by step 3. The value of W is 1.0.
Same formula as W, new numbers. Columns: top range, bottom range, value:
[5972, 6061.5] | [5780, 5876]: 1.06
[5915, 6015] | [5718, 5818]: 1.03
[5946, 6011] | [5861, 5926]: 1.07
